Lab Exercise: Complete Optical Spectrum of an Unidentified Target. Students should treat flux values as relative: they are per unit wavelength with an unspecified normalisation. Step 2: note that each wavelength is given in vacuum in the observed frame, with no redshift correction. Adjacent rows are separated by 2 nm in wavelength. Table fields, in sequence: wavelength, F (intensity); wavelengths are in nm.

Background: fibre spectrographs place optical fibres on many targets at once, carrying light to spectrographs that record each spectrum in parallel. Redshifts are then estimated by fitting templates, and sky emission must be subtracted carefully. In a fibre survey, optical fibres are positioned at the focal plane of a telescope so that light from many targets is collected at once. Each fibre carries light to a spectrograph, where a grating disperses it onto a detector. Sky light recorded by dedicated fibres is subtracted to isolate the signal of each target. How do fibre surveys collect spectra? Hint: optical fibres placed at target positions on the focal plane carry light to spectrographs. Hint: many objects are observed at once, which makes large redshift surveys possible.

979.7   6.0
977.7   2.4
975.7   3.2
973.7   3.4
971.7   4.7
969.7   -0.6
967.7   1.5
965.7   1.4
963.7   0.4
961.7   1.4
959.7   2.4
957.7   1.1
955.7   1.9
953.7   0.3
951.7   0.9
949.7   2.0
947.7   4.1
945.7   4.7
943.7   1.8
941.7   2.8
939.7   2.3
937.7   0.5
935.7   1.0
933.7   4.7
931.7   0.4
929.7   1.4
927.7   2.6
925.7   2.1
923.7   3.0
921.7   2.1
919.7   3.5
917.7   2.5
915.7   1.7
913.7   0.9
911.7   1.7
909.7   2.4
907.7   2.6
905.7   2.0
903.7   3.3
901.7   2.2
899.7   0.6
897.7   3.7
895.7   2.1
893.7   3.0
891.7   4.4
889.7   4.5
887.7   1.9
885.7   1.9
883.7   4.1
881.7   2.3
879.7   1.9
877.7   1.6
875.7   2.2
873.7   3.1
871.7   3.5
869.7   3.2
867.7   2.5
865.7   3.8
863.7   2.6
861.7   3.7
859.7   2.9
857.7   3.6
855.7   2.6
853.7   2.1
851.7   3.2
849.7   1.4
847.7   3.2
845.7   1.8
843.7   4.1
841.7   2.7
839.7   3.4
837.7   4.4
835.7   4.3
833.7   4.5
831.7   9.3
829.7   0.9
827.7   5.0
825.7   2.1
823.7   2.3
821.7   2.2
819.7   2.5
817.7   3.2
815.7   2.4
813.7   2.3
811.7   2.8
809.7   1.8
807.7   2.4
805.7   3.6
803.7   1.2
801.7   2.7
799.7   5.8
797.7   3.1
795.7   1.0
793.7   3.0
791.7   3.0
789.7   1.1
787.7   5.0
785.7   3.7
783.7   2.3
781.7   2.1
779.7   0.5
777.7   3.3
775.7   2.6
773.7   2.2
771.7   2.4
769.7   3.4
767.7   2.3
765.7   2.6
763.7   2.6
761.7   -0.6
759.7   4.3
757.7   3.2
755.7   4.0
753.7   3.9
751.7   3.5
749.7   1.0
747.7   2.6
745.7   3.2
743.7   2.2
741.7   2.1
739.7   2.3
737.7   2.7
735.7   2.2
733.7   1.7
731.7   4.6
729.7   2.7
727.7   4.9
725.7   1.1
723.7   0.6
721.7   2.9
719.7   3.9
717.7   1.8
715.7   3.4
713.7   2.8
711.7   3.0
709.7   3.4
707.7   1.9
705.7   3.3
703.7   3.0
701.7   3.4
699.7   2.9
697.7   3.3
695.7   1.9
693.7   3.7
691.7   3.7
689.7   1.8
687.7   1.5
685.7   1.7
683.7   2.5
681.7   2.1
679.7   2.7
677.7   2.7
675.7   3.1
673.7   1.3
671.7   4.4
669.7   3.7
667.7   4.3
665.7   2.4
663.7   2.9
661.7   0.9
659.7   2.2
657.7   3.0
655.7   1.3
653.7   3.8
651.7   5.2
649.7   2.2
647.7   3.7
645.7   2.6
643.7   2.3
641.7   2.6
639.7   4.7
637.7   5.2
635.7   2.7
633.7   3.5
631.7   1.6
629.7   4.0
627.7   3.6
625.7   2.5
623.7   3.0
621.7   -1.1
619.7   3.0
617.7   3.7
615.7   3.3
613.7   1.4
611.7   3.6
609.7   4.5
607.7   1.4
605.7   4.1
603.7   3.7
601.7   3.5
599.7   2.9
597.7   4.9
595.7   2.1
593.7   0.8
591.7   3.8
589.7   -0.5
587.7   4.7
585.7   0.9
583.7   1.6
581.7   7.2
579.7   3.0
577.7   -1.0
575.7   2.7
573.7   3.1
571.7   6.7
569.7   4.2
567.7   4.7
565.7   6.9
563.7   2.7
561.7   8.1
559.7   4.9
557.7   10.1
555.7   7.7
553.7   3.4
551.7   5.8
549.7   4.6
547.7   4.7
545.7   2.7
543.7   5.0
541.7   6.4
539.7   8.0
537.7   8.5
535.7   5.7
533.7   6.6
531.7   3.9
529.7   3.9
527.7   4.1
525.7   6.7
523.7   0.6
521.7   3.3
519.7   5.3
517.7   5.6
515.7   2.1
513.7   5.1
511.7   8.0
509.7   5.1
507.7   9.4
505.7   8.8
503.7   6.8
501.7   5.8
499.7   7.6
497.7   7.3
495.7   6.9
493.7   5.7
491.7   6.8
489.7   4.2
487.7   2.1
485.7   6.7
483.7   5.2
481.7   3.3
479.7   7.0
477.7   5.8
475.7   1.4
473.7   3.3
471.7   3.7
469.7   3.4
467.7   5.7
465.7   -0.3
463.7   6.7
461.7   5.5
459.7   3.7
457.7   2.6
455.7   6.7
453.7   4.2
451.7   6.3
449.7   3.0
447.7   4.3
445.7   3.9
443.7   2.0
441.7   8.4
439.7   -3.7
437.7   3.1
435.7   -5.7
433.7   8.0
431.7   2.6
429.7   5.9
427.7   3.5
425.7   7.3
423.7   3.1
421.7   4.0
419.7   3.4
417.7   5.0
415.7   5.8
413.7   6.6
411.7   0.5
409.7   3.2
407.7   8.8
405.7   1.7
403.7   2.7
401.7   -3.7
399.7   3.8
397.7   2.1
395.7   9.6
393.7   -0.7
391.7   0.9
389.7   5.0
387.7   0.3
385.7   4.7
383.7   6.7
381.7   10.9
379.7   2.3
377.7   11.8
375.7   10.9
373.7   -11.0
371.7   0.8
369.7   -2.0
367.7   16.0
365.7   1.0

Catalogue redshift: 0.22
